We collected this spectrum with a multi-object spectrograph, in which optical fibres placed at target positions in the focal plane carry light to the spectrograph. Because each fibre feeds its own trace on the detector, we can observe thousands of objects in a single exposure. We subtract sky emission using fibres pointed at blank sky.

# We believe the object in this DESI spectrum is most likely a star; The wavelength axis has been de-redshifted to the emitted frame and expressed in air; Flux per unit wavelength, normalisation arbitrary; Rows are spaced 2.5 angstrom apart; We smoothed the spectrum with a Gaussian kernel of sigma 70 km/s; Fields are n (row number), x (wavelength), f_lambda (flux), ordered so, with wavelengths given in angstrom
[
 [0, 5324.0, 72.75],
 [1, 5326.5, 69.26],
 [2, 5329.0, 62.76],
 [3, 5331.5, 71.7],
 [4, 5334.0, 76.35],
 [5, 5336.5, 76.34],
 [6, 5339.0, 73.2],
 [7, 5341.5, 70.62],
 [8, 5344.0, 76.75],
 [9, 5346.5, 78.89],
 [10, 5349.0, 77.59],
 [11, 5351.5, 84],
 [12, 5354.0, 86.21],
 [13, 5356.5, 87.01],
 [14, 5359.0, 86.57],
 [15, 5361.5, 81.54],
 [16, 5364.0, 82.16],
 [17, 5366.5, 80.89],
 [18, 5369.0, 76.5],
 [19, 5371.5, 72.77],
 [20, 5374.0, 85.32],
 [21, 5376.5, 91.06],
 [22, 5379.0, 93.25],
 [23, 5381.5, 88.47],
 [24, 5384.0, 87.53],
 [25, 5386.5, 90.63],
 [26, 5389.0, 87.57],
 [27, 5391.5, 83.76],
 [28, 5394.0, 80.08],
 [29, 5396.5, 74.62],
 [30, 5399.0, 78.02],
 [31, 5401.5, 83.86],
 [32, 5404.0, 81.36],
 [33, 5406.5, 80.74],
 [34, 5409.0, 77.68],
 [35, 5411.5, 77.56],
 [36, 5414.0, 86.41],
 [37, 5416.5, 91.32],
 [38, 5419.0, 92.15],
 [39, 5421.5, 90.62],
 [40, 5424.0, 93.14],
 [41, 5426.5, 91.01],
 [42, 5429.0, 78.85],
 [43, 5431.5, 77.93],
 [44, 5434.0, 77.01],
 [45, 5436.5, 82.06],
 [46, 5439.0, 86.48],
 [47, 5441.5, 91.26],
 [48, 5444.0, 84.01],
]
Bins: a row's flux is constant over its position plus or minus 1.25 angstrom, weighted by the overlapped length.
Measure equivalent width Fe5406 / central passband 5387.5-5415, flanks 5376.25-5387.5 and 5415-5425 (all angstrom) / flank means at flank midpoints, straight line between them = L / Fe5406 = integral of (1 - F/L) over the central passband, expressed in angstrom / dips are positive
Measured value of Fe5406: 2.96 angstrom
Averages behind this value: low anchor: 90.1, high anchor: 91.6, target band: 81.1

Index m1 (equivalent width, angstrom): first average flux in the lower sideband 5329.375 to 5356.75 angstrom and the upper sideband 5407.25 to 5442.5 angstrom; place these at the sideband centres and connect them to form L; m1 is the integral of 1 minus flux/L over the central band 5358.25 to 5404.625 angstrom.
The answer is -1.5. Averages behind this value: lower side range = 77.2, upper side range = 85.1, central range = 83.5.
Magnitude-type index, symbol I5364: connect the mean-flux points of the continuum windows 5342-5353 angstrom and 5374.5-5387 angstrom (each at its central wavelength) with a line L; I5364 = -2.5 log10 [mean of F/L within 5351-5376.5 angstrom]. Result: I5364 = 0.02 mag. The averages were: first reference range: 78.9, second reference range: 89.9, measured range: 82.7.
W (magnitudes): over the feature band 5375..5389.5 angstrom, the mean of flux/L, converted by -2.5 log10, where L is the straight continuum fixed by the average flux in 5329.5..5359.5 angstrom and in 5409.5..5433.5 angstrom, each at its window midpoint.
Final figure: -0.10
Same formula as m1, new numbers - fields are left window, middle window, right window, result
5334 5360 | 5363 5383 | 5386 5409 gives -0.8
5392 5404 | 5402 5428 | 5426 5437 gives -1.9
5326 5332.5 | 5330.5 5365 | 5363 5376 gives -2.7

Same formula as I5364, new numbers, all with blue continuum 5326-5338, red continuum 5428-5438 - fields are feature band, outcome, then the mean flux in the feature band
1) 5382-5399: -0.11 mag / 83.8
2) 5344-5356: -0.12 mag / 81.5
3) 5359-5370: -0.10 mag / 81.1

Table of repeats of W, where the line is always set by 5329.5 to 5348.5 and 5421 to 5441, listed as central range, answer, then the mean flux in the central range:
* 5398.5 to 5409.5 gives 0.01 mag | 80.7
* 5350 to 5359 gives -0.13 mag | 85.6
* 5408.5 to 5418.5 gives -0.02 mag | 84.3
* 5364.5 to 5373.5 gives 0.00 mag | 77.9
